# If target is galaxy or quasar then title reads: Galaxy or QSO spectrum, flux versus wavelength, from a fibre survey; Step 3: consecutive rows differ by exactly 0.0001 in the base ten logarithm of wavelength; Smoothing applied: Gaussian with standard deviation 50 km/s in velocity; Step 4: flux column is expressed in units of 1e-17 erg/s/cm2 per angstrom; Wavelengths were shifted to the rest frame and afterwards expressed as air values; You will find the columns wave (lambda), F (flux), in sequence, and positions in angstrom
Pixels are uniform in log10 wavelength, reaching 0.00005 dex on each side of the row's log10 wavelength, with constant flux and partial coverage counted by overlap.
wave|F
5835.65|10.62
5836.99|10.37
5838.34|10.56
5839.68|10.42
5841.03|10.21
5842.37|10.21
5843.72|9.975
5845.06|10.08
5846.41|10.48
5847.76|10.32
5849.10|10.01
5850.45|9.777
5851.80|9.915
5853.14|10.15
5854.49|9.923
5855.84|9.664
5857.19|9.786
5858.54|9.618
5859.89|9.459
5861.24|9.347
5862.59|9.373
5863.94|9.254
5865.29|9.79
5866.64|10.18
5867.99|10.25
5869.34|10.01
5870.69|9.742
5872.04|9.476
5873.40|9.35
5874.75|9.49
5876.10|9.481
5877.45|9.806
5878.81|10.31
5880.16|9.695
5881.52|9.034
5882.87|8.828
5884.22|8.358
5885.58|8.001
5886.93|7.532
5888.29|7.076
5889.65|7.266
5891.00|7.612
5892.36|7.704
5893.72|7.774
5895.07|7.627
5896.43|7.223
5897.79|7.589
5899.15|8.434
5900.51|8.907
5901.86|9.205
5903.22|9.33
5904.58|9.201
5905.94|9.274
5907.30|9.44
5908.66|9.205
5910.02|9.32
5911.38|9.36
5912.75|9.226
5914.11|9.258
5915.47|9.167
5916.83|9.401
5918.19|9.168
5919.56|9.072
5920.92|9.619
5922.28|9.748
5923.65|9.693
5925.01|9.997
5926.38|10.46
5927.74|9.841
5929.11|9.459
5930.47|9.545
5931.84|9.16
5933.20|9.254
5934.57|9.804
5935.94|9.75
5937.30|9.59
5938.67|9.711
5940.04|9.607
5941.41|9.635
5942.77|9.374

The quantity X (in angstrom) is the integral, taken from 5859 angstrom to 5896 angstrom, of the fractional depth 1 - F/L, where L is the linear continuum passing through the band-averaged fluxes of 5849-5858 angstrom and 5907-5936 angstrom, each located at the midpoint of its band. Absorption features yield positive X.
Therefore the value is 3.0 angstrom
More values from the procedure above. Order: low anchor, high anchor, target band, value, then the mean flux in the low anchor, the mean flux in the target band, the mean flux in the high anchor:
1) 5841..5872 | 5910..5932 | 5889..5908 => 2.57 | 9.88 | 8.33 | 9.51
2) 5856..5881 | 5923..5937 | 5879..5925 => 4.49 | 9.68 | 8.75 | 9.7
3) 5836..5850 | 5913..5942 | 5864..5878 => 0.41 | 10.3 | 9.74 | 9.56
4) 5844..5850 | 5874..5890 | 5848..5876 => -0.46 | 10.2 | 9.73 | 8.77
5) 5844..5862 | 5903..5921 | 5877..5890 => 1.32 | 9.89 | 8.6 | 9.27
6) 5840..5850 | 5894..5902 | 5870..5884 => -0.90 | 10.2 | 9.49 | 8.08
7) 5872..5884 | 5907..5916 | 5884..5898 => 2.68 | 9.46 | 7.59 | 9.27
